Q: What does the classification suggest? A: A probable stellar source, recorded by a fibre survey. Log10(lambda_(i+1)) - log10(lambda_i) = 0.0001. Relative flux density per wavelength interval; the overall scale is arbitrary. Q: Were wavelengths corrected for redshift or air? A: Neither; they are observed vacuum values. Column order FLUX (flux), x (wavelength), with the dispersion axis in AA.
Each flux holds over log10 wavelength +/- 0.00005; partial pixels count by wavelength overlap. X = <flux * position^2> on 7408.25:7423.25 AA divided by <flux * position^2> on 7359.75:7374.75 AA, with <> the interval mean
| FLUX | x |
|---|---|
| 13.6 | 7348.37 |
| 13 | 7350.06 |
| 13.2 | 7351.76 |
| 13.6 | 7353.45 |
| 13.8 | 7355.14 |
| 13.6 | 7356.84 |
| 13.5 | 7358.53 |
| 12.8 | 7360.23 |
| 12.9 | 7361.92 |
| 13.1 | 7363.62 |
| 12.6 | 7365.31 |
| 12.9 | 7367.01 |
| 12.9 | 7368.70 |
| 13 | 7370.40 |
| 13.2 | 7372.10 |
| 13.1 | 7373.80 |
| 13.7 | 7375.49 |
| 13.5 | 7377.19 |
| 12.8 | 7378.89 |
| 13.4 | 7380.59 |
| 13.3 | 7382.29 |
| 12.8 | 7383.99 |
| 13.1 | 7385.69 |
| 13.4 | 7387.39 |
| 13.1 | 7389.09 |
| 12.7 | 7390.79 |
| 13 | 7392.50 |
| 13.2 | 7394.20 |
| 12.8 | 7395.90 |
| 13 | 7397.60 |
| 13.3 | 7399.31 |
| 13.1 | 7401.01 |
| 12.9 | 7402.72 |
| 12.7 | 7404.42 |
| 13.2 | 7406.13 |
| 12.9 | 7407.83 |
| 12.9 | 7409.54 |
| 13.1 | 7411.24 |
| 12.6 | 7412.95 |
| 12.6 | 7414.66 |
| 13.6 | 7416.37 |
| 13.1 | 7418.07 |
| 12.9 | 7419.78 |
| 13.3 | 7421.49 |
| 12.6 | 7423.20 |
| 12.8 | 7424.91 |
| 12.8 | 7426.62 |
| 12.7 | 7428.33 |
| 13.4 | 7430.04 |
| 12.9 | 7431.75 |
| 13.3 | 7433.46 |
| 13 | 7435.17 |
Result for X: 1.0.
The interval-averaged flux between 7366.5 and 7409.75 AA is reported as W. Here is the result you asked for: 13.1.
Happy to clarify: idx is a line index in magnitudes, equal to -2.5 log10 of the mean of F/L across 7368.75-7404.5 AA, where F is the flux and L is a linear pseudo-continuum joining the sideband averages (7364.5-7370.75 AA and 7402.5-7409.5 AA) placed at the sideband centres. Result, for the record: -0.018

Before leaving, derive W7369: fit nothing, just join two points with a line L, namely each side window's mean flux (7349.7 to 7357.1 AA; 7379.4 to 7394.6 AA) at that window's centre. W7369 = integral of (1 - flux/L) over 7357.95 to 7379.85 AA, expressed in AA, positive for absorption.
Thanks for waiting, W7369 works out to 0.3 AA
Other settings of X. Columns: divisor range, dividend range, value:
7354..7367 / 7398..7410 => 1.00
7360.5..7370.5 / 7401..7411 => 1.02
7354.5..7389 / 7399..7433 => 1.00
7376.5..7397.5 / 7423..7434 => 1.00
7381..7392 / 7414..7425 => 1.00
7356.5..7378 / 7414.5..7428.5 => 1.00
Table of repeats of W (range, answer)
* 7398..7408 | 13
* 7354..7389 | 13.2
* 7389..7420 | 13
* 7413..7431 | 13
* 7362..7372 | 12.9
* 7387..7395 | 13.1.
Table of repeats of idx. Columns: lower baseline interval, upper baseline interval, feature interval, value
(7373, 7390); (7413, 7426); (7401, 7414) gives 0.01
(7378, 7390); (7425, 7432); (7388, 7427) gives 0.01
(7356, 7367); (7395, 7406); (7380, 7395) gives -0.01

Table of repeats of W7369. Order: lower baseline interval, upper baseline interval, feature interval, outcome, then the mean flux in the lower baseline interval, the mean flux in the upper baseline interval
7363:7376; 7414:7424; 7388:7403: 0.0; 13.1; 13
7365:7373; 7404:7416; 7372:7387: -0.3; 12.9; 12.9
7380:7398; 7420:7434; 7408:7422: 0.0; 13.1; 13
